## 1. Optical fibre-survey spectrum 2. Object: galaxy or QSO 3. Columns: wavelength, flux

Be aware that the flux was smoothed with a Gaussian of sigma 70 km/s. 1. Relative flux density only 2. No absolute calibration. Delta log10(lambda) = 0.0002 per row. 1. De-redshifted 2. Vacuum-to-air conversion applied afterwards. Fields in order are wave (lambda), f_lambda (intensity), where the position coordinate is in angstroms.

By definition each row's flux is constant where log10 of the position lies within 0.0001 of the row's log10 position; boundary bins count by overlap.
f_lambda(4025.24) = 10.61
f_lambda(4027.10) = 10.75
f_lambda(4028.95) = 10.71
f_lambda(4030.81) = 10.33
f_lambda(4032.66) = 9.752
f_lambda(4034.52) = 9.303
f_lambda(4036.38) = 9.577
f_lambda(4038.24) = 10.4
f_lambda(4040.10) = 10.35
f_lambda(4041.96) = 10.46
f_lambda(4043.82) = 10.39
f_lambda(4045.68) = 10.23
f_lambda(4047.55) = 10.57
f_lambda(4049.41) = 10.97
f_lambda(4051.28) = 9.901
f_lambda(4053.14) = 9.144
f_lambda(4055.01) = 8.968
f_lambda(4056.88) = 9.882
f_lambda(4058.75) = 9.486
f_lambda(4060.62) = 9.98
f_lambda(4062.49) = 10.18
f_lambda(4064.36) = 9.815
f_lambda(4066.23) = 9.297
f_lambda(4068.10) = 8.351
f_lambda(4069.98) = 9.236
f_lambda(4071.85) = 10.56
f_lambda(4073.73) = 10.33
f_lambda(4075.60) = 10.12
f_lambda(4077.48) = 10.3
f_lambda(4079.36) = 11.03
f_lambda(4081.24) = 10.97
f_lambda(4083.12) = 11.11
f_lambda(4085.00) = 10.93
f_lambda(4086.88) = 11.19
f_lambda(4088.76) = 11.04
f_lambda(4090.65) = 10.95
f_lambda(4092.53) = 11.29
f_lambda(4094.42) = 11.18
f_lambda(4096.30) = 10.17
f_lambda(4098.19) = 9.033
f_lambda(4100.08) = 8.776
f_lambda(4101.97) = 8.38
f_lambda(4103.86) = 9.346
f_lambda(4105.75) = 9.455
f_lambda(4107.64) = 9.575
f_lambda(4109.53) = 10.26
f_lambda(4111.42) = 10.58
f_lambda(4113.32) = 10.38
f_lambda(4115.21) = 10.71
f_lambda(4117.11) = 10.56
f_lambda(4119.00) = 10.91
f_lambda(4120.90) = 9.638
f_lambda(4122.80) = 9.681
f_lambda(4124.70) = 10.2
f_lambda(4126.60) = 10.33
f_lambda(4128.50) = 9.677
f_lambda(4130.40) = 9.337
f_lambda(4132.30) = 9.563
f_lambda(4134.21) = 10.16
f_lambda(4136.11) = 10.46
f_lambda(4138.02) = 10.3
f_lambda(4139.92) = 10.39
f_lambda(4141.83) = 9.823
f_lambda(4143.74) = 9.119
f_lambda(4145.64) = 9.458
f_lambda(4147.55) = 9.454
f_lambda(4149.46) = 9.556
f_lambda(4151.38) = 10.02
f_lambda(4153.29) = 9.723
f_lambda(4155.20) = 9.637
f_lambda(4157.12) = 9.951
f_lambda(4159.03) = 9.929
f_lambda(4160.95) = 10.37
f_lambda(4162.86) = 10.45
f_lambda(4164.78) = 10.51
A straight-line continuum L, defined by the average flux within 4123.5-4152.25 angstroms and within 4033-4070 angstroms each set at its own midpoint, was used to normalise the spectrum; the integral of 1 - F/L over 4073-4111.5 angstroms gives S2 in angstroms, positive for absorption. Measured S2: -1.7 angstroms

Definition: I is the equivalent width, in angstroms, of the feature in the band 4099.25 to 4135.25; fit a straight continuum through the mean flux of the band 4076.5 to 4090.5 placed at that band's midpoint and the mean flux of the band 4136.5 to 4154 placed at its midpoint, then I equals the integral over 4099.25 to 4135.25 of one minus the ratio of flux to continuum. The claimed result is 1.5 angstroms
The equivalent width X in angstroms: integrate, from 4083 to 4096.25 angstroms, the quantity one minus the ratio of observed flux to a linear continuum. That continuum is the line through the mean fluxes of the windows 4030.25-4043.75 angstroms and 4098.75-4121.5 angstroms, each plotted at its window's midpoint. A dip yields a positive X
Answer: -1.5 angstroms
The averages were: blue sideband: 10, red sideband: 9.87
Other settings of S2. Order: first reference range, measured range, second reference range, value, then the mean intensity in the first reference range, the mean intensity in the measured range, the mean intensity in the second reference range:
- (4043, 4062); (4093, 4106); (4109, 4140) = 0.7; 9.95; 9.54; 10.2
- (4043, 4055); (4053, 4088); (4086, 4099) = 1.1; 10.1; 10.1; 10.7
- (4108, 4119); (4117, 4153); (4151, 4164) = 1.2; 10.5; 9.91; 10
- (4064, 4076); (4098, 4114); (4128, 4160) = 0.3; 9.65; 9.54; 9.8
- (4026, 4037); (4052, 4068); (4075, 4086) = 1.4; 10.1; 9.54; 10.8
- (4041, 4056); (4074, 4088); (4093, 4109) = -1.5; 10.1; 10.8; 9.56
